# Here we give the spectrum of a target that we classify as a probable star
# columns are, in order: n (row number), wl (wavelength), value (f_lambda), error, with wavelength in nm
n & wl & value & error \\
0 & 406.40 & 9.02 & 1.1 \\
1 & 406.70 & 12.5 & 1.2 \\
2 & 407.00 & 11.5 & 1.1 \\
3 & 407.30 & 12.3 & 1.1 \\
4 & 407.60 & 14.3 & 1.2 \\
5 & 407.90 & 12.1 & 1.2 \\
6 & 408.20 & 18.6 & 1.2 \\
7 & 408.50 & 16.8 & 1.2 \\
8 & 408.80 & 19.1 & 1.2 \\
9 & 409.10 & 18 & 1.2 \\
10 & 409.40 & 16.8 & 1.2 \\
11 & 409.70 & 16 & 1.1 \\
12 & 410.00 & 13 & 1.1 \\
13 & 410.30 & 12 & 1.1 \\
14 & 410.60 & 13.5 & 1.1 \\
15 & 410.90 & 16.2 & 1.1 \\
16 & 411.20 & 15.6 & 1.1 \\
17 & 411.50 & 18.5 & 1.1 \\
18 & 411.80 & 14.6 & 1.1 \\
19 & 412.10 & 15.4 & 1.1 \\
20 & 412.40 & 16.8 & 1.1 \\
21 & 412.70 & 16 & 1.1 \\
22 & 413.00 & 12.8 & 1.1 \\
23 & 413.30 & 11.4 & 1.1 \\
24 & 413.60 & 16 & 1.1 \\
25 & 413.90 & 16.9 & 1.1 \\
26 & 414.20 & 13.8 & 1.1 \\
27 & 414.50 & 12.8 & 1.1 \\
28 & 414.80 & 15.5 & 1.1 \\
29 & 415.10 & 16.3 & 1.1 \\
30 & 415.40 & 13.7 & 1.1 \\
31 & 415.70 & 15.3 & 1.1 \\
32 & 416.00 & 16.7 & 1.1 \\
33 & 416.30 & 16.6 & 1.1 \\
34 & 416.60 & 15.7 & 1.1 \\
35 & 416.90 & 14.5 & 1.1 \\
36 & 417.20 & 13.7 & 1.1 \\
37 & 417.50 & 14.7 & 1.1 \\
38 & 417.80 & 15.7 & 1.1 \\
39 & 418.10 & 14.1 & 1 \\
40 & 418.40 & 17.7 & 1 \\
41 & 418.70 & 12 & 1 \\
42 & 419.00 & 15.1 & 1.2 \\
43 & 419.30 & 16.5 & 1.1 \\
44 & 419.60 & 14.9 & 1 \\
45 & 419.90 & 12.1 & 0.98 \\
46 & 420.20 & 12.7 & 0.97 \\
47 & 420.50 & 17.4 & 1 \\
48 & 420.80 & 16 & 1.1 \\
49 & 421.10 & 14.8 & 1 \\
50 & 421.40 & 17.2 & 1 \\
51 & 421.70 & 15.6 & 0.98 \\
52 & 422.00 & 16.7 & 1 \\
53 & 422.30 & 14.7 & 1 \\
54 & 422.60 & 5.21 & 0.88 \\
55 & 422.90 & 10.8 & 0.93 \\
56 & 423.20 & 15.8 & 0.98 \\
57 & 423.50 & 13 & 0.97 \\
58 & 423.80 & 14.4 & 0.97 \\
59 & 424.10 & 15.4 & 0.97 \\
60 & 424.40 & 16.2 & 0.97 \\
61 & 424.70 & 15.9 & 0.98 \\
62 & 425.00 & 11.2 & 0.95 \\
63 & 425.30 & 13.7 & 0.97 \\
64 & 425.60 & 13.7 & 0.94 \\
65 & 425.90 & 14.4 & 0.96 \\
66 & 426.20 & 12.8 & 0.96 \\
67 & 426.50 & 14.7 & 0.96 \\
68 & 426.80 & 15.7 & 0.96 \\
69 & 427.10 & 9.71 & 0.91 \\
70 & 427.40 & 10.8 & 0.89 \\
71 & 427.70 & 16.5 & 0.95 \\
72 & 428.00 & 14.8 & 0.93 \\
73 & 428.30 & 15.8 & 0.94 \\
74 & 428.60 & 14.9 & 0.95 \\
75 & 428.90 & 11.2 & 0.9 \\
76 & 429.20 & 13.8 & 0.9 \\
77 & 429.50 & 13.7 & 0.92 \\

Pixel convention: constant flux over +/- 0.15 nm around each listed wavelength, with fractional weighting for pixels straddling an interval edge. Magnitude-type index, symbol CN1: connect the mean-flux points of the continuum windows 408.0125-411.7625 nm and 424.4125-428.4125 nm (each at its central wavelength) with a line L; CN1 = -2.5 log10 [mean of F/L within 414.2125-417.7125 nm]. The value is 0.019 mag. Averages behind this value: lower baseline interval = 16.1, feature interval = 15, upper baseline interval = 13.9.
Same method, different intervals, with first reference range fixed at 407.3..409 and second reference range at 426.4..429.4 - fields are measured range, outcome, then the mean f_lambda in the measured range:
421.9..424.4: 0.07 mag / 13.4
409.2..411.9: 0.03 mag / 15.2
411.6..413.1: 0.01 mag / 15.3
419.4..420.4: 0.08 mag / 13.6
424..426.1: -0.02 mag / 14.3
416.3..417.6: 0.01 mag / 14.9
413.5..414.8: 0.02 mag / 14.9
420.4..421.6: -0.12 mag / 16.3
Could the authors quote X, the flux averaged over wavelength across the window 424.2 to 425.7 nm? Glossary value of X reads 14.2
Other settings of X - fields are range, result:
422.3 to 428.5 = 13.6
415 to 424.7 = 14.7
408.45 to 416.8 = 15.4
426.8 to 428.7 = 13.9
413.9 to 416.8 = 15.2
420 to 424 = 14.2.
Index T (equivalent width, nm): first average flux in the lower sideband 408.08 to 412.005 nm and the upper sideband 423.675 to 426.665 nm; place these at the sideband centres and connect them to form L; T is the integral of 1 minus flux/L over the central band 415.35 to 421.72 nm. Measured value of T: -0.05 nm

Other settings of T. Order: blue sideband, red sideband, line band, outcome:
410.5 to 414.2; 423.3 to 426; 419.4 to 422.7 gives 0.02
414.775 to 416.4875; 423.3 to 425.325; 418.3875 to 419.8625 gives 0.04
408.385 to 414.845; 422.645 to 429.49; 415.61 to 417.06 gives -0.09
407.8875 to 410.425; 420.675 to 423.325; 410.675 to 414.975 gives 0.10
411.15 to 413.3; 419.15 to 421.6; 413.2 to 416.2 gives 0.08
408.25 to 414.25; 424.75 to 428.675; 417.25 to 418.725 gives -0.02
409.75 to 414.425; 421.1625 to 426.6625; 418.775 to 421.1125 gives -0.10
